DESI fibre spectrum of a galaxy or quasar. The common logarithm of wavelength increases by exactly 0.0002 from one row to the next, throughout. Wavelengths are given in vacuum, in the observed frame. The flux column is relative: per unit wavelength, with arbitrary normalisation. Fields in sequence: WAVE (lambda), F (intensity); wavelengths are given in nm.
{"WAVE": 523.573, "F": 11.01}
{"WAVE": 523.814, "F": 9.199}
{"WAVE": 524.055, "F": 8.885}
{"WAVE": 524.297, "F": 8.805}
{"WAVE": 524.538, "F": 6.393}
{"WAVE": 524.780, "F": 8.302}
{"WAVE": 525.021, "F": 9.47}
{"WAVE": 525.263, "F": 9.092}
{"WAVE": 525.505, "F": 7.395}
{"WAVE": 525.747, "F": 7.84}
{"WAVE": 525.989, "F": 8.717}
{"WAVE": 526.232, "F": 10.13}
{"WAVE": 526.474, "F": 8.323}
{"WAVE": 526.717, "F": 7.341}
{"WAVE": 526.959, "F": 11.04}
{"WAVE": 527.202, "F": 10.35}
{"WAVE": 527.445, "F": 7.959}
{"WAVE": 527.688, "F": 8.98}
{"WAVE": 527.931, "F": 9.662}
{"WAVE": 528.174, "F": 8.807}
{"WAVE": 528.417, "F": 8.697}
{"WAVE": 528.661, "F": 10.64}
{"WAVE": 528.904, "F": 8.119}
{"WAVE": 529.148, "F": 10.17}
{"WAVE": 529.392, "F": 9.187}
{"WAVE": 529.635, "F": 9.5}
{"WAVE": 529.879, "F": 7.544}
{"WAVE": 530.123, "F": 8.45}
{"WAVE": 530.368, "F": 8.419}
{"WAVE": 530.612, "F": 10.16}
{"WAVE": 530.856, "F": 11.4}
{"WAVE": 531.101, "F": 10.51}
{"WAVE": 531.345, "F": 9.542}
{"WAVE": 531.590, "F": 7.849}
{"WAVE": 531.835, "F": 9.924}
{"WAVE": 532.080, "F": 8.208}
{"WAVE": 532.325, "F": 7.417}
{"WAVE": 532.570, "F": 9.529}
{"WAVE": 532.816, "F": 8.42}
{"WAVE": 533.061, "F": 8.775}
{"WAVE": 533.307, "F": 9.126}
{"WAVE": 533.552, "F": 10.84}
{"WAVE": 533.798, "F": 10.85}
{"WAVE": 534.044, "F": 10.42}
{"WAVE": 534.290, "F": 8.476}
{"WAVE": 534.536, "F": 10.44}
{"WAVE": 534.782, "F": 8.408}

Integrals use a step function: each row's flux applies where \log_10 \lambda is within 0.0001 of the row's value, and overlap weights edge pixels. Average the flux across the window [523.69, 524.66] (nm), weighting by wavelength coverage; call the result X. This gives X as 8.33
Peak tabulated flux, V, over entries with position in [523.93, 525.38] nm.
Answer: 9.47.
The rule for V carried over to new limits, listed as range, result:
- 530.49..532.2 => 11.4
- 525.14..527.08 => 11.04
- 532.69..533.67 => 10.84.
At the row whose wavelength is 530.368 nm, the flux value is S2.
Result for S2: 8.419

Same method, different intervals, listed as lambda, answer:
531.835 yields 9.924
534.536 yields 10.44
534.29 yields 8.476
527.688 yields 8.98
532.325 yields 7.417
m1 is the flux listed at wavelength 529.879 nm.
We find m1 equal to 7.544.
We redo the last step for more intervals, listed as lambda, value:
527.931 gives 9.662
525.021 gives 9.47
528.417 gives 8.697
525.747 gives 7.84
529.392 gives 9.187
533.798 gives 10.85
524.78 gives 8.302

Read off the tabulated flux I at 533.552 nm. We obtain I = 10.84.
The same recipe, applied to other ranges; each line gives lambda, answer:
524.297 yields 8.805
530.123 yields 8.45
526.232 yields 10.13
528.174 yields 8.807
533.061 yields 8.775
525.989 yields 8.717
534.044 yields 10.42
